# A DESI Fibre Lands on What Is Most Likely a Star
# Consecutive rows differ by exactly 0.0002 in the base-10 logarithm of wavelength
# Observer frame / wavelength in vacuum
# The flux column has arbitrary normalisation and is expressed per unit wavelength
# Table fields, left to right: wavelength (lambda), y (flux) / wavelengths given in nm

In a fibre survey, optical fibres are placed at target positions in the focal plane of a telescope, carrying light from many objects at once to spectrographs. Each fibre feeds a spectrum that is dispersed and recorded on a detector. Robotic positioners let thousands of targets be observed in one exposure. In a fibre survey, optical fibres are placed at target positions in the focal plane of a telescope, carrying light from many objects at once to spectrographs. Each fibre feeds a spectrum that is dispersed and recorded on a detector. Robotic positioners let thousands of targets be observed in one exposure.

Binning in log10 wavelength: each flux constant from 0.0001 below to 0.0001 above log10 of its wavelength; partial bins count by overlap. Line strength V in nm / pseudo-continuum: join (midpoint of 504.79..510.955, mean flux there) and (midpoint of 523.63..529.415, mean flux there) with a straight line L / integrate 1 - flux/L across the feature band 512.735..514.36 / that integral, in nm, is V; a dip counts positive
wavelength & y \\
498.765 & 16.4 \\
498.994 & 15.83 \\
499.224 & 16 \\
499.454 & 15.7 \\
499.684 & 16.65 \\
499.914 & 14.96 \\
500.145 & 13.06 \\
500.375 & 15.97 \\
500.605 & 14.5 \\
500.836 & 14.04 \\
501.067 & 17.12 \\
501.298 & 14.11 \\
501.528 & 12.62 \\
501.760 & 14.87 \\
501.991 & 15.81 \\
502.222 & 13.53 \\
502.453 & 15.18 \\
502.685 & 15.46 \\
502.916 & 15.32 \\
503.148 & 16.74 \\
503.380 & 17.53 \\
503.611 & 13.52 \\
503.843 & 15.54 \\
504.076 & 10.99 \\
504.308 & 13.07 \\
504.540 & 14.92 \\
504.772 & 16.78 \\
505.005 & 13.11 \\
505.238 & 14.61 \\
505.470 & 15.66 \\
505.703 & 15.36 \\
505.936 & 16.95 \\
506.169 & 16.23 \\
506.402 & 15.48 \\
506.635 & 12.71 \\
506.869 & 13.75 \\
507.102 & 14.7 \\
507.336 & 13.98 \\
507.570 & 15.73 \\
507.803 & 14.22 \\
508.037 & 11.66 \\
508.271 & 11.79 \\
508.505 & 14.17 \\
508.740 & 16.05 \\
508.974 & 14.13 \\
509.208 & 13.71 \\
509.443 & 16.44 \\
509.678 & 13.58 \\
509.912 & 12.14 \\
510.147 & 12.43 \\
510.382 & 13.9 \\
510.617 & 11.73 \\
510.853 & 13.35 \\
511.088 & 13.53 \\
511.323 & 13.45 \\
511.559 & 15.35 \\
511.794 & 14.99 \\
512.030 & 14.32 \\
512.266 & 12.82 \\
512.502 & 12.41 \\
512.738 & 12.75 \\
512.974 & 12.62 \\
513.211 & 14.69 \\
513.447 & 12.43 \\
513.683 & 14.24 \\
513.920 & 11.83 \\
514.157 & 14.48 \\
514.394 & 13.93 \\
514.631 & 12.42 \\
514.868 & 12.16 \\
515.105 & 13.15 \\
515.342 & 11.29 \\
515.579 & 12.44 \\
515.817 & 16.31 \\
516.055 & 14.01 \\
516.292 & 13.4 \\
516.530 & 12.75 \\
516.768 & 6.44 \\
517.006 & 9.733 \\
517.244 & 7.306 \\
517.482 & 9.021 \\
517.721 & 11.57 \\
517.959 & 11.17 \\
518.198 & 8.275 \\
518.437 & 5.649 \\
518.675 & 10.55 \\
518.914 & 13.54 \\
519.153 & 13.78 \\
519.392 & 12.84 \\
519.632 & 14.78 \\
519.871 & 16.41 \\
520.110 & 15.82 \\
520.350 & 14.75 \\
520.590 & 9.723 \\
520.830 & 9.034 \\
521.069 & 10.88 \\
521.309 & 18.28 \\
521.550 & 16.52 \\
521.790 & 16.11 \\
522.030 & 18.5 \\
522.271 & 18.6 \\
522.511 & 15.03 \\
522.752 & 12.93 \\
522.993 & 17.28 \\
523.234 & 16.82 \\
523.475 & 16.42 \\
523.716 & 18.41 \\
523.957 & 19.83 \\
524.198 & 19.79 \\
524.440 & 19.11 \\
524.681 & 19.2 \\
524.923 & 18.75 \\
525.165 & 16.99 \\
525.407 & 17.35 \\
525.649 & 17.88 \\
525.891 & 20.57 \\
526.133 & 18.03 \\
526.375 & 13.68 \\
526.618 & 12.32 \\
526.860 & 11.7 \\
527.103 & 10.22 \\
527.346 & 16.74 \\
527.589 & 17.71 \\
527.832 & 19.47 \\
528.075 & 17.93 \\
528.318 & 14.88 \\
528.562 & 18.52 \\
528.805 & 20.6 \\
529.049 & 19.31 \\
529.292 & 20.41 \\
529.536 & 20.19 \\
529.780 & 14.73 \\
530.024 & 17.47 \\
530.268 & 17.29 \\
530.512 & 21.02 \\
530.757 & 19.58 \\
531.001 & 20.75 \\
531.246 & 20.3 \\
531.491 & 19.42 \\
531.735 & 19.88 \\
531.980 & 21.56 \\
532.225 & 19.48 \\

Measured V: 0.19 nm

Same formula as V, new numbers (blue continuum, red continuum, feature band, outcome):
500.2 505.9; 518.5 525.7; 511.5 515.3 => 0.50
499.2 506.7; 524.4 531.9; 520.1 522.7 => 0.35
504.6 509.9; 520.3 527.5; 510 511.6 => 0.17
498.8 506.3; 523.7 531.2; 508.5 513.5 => 0.72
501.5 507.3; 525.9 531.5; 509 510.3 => 0.14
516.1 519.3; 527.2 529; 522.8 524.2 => -0.30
